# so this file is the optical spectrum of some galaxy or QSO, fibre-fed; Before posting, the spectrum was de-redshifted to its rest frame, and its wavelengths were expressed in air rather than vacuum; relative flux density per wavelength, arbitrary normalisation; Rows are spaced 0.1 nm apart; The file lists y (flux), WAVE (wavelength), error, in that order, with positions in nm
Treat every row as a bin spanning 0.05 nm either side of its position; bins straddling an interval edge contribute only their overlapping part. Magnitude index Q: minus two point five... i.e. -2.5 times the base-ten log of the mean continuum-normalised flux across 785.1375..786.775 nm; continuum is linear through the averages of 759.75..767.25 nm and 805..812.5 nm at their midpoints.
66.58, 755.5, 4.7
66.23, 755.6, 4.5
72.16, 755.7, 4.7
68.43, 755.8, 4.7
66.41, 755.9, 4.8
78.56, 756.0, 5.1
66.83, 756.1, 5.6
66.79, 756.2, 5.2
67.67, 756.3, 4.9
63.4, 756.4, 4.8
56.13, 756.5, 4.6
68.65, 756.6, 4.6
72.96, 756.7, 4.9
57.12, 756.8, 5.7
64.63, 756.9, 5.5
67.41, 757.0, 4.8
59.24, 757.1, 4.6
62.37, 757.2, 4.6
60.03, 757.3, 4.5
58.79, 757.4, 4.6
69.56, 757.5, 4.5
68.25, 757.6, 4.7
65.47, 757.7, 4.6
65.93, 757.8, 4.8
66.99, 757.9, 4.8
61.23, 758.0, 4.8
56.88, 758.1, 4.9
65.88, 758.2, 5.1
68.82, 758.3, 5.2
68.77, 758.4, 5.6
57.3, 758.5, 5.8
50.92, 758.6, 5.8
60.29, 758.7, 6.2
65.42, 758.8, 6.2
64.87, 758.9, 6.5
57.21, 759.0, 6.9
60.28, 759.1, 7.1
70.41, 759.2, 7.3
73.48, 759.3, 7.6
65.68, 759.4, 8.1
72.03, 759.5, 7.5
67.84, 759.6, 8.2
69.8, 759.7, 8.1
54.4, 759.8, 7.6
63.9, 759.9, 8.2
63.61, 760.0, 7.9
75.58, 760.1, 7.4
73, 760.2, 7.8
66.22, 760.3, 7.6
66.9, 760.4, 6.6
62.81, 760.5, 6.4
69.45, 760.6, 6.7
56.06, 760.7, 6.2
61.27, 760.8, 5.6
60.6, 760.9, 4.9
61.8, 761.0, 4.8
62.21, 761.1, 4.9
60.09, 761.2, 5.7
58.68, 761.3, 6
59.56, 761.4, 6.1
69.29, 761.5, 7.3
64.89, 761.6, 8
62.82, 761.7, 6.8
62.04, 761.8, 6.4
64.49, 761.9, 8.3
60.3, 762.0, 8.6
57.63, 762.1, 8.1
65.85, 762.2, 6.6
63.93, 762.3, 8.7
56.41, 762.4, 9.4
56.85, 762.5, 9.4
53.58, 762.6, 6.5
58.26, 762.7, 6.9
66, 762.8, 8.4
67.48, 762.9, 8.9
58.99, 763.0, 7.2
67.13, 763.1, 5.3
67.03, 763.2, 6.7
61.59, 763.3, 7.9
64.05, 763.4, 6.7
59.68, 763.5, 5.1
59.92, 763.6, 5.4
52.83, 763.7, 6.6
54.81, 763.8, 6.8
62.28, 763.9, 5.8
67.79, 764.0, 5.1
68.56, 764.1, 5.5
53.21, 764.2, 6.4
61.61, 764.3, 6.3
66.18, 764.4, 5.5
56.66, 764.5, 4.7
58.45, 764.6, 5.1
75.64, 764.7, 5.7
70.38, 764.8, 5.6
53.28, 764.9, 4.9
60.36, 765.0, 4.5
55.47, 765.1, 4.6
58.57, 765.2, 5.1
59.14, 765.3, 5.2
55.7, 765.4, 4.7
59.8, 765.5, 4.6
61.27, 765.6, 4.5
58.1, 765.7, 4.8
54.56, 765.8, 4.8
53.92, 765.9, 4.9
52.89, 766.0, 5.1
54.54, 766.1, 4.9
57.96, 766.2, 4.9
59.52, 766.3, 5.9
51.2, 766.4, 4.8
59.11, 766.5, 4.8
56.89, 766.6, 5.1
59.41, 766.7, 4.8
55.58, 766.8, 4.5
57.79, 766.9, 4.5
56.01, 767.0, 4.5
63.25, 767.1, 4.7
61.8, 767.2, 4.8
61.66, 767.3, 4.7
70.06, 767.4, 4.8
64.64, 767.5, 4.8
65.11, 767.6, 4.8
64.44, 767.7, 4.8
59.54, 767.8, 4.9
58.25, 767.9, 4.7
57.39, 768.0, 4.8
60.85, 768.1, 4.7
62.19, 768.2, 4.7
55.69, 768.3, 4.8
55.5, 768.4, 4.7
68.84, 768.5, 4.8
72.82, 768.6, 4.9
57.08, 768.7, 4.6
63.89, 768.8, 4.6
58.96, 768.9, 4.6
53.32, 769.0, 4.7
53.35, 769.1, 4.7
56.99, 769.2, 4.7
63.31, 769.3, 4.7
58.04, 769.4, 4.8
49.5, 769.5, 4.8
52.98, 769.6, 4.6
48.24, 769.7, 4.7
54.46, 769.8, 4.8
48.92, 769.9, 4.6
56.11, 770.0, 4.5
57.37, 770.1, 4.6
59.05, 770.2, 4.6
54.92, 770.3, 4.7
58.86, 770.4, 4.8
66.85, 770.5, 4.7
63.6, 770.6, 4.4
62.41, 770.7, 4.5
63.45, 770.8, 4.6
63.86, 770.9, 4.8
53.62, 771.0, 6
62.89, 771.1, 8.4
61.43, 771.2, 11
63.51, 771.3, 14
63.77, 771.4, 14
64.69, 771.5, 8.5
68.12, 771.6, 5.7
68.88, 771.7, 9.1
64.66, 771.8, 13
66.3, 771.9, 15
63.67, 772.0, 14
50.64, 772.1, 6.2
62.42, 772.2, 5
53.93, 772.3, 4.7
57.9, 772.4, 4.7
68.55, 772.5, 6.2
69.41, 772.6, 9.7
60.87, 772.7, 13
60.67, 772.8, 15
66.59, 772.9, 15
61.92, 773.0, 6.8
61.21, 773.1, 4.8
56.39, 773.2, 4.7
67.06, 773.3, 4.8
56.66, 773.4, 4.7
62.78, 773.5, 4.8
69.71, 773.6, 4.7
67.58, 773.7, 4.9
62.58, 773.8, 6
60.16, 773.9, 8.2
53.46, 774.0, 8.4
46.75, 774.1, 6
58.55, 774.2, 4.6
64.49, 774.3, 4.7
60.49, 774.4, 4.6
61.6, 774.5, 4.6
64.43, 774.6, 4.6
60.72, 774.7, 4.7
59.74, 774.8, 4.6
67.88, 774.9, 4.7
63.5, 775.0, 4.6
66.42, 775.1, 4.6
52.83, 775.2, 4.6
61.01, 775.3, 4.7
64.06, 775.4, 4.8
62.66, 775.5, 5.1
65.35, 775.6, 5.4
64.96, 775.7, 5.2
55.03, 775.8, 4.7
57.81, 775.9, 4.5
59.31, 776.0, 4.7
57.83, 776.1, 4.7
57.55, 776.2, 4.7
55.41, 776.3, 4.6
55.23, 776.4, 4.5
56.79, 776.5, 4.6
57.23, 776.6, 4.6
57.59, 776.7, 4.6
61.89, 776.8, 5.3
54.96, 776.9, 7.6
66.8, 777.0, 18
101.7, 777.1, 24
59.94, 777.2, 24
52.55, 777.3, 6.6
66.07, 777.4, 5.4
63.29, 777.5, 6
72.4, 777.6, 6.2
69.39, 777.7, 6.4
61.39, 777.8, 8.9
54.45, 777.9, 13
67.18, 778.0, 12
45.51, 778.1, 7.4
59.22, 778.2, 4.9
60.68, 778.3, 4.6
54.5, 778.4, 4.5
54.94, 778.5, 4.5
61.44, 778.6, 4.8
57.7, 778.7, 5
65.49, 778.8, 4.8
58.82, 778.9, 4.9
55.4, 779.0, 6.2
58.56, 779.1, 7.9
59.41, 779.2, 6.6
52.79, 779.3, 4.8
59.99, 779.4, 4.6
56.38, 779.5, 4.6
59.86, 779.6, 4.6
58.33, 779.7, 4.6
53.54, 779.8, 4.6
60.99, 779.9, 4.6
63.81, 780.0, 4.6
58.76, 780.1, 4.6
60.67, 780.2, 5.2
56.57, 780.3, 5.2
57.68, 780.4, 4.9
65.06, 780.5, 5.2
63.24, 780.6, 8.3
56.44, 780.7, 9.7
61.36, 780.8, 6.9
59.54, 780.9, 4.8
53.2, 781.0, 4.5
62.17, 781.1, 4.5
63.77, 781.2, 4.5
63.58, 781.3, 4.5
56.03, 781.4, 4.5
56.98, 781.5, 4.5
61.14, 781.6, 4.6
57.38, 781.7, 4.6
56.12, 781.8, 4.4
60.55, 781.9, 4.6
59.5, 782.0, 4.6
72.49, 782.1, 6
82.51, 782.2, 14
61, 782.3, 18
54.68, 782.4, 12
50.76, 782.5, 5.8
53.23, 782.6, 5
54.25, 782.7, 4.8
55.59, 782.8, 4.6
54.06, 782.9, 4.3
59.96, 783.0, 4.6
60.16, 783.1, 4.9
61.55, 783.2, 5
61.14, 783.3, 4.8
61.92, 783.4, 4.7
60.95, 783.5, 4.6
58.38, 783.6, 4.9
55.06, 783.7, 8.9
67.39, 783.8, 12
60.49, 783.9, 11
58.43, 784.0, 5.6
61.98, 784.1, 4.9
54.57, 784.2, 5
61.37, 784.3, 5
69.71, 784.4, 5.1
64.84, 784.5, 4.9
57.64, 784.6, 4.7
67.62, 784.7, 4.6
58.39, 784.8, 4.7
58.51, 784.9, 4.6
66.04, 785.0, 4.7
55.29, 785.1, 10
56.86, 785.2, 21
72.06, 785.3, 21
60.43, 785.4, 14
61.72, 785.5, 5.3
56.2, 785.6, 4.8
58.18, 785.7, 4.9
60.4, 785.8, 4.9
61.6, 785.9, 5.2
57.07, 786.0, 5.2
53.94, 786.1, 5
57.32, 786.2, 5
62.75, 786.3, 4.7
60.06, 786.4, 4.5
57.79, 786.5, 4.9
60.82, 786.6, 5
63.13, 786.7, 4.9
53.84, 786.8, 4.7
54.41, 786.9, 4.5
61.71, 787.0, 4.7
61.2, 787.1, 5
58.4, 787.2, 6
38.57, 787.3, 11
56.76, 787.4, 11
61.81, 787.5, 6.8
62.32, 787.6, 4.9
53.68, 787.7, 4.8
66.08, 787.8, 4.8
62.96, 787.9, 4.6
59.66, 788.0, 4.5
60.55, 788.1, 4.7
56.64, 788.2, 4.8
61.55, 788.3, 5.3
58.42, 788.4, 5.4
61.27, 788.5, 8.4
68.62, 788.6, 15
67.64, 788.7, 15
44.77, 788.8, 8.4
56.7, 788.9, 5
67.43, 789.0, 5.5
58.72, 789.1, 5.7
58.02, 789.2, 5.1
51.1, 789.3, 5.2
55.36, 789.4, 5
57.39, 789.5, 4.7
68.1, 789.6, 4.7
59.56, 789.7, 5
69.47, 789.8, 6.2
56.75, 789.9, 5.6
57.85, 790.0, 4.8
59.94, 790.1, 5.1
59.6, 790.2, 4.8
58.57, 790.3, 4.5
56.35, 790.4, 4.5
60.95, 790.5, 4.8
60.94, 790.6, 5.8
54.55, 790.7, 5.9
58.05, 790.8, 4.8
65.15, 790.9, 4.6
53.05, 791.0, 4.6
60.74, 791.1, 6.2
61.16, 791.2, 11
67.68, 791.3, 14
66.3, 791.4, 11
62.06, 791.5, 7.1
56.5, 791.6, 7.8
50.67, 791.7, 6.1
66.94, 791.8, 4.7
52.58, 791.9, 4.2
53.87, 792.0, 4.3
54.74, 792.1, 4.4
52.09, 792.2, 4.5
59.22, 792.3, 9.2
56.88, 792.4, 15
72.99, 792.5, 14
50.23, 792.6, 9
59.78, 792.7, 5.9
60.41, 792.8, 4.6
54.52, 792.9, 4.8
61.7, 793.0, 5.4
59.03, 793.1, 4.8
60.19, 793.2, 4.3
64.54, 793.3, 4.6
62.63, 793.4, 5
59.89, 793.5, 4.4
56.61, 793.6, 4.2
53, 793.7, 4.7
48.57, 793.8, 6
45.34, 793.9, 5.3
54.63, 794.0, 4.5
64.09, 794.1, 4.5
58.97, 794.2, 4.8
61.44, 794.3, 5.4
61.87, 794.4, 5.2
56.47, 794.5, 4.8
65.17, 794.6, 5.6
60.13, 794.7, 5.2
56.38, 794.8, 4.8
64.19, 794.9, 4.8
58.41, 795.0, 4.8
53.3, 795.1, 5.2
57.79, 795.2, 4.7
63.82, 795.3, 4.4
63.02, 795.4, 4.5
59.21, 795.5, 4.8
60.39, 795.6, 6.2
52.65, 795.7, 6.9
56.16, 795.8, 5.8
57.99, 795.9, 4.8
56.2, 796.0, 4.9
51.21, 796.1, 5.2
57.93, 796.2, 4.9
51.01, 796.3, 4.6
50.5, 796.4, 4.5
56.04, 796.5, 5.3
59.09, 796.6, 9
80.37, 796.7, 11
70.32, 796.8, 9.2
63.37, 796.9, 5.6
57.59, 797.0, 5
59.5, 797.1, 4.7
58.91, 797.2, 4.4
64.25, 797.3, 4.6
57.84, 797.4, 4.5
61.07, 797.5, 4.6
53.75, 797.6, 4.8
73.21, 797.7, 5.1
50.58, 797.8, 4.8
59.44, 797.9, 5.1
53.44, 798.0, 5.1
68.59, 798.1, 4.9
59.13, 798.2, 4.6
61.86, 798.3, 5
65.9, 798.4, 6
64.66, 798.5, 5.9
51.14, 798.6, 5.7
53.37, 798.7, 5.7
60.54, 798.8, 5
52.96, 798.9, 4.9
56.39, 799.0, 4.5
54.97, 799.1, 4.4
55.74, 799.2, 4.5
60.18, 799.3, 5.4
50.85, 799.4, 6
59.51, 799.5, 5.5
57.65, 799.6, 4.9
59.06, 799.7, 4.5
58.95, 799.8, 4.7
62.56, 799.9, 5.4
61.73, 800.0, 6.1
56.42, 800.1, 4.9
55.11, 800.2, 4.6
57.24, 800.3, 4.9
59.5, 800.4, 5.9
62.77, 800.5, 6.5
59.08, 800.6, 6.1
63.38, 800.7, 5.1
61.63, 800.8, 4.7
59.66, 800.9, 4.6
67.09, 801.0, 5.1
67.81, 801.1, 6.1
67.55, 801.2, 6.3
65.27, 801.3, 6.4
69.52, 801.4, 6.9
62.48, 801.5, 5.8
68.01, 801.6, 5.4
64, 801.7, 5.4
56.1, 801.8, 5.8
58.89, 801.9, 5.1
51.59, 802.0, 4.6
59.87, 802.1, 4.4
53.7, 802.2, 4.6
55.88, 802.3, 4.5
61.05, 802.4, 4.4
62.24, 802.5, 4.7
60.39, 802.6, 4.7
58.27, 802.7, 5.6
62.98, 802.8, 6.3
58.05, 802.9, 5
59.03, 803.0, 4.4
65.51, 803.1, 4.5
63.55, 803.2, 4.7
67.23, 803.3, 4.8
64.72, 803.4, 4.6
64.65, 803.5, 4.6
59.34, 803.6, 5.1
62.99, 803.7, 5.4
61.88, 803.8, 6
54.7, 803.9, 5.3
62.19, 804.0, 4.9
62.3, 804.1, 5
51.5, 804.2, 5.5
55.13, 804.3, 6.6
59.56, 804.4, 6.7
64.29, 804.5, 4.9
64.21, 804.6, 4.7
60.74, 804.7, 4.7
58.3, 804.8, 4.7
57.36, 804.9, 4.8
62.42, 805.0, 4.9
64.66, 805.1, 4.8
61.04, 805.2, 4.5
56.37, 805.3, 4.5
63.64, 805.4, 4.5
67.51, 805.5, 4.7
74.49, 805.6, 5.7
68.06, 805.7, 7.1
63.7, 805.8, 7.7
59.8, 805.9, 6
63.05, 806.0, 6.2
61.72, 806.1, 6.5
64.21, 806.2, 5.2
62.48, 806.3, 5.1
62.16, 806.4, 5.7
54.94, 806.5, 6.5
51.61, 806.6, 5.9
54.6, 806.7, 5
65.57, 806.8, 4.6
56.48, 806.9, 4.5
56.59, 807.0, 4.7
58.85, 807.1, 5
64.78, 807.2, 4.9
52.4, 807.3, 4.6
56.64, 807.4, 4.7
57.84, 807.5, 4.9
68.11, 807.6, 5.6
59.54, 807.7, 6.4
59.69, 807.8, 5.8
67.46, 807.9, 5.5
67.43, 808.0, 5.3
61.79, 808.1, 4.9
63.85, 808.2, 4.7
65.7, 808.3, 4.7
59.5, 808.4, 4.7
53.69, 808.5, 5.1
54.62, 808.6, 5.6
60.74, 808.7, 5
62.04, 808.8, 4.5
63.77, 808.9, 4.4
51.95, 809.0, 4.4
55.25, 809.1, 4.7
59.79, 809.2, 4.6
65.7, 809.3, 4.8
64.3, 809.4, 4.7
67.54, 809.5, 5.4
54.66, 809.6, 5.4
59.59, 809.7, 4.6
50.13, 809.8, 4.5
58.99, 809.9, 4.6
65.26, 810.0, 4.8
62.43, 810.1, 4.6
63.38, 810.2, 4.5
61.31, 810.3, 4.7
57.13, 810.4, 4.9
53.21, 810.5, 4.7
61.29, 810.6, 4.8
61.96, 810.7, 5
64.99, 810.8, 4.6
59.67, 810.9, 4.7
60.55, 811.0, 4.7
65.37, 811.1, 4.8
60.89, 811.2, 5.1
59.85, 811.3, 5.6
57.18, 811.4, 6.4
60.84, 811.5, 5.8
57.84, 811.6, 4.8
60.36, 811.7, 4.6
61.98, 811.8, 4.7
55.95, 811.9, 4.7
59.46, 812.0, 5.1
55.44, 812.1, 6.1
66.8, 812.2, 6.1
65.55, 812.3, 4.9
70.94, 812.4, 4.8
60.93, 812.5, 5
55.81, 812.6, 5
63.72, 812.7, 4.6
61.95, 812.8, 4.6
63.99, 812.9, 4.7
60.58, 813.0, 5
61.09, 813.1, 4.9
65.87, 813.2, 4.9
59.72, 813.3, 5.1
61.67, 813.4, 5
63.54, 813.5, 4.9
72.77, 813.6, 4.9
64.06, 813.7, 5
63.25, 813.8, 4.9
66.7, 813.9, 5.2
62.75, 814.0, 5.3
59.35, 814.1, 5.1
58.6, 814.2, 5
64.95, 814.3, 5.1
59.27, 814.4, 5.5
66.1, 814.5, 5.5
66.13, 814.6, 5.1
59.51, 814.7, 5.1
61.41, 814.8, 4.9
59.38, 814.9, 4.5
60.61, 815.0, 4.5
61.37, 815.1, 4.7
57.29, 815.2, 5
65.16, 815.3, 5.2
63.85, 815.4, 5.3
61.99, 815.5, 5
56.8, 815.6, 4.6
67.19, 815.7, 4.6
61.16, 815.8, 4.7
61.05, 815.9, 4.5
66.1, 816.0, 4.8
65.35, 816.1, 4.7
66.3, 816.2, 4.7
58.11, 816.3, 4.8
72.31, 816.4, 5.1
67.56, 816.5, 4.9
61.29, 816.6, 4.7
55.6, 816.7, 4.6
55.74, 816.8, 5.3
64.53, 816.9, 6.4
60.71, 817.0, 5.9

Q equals 0.02 mag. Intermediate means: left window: 60.9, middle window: 59.9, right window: 60.9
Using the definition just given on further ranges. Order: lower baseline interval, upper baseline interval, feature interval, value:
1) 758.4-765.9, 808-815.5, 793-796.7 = 0.06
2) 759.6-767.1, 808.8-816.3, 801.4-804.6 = 0.02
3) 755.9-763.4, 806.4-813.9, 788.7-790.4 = 0.06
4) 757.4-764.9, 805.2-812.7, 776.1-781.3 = 0.04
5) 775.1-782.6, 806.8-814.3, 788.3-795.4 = 0.03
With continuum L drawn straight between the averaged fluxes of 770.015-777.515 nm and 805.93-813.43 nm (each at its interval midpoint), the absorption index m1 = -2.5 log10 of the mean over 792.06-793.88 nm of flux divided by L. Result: 0.057 mag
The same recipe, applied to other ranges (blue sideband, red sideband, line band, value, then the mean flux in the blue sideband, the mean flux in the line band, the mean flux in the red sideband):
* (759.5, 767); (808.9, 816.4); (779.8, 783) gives 0.03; 61.2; 59.7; 61.6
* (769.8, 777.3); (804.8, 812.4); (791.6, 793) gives 0.07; 61.4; 57.4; 60.8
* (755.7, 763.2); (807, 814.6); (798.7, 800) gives 0.08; 64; 57.5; 61.2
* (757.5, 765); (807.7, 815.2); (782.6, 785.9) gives 0.04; 63.1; 60.3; 61.4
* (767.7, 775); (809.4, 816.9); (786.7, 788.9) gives 0.04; 60.5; 58.7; 61.8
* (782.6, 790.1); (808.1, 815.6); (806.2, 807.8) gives 0.03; 59.6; 59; 61.3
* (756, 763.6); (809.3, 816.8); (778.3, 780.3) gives 0.08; 63.7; 58.5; 61.8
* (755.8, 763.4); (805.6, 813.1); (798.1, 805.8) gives 0.01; 63.9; 60.7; 60.7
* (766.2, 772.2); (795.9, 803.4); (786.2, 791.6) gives 0.01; 59.9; 59.5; 60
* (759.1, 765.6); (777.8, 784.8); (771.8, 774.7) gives -0.01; 62.7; 61.4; 59.6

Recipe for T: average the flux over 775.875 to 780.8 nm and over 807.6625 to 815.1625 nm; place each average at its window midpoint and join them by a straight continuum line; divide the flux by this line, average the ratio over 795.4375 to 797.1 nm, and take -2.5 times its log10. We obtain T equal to 0.04 mag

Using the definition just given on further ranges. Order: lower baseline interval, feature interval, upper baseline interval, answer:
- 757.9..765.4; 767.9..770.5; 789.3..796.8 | 0.07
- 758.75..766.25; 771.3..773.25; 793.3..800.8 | -0.03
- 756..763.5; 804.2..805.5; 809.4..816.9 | 0.03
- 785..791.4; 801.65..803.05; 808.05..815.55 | 0.03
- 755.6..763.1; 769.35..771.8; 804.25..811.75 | 0.07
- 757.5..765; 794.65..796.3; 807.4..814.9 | 0.07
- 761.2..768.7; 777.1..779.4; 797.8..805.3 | 0.00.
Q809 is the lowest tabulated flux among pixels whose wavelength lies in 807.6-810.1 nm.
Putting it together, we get 50.13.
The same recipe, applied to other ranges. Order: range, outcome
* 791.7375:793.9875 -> 45.34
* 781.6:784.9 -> 50.76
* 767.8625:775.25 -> 46.75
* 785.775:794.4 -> 38.57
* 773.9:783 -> 45.51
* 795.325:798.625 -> 50.5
